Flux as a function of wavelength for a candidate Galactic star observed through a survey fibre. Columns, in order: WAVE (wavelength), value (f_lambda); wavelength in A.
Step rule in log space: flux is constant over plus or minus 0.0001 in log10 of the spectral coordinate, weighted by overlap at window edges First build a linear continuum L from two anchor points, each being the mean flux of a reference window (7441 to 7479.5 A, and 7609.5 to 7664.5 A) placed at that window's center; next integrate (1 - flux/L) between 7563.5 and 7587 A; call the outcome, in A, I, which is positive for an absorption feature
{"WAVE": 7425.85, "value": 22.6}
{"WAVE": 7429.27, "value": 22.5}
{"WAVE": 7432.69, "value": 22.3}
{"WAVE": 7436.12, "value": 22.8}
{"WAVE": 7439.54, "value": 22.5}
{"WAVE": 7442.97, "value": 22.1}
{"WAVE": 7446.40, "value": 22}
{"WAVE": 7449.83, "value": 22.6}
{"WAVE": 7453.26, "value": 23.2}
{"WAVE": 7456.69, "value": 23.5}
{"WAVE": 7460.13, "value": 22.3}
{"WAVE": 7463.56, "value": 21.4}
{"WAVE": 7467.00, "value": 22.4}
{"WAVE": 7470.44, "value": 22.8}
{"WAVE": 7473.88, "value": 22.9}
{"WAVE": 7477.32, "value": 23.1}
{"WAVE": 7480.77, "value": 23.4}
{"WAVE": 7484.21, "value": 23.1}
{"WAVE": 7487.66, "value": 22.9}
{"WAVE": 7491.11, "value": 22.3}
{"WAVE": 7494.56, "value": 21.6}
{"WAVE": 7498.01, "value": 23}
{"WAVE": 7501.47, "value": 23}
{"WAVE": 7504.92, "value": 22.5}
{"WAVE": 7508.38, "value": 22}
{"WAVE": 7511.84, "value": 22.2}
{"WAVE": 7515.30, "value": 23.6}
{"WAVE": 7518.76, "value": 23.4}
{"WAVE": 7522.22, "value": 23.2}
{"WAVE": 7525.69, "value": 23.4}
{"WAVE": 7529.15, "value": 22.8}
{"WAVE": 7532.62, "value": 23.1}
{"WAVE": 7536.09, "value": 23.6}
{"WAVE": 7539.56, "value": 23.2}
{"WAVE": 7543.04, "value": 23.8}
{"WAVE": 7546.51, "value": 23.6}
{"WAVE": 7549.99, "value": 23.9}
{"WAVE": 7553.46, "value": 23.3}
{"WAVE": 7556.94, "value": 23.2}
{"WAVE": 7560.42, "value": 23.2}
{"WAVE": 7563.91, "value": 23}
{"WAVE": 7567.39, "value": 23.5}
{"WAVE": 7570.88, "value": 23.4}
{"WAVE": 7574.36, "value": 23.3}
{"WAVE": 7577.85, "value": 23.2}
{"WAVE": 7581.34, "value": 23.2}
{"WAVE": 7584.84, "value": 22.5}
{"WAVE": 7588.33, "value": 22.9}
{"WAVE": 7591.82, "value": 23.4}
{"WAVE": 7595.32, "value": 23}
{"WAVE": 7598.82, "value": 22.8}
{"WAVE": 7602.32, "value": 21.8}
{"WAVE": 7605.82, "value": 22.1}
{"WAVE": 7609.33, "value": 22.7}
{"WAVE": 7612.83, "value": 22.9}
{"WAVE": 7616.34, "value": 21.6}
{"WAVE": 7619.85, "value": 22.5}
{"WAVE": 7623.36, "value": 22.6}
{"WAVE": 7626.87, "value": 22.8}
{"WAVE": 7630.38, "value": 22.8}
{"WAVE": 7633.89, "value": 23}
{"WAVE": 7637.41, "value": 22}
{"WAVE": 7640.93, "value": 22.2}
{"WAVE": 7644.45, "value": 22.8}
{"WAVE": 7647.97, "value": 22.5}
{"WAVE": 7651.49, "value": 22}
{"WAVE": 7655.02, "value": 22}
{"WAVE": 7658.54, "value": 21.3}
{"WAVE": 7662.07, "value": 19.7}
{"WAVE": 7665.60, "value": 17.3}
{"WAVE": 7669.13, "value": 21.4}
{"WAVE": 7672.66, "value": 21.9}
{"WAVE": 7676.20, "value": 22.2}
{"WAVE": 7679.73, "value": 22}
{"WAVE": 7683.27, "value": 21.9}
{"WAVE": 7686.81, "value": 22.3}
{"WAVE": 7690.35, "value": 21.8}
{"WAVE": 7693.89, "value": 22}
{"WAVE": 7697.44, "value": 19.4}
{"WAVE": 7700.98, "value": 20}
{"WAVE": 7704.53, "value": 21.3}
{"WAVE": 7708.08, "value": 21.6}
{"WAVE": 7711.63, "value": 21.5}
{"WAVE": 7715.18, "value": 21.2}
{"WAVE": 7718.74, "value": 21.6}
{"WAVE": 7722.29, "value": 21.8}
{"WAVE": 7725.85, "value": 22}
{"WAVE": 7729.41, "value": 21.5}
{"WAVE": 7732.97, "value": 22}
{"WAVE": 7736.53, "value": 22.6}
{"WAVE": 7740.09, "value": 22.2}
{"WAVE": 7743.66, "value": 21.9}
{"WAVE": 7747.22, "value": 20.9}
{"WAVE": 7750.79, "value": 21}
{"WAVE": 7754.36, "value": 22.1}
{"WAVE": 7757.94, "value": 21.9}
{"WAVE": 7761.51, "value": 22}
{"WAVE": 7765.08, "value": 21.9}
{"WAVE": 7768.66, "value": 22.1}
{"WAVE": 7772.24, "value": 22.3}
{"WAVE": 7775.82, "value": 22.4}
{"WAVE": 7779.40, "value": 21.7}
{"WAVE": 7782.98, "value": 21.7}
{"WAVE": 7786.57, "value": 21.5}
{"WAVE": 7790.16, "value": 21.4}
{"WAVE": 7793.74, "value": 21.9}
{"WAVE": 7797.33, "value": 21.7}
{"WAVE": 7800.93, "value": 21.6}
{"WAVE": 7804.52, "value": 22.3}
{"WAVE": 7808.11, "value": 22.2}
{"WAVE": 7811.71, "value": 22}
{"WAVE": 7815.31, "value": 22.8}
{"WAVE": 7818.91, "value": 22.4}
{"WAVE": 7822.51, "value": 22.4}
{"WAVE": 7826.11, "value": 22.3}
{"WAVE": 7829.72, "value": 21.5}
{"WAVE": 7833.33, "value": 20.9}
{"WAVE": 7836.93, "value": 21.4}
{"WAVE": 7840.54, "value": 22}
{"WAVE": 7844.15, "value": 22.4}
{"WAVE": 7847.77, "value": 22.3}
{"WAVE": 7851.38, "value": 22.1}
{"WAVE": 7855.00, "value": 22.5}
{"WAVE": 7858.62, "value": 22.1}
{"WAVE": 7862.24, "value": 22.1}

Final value -0.92 A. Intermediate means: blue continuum 22.6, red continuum 22.1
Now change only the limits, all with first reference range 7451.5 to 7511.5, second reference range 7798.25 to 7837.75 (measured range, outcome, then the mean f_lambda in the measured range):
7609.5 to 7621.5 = 0.0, 22.4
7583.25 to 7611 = -0.3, 22.7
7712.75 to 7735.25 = 0.5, 21.7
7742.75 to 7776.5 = 0.4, 21.8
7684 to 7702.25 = 0.9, 21.2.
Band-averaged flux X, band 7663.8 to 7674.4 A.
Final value 20.2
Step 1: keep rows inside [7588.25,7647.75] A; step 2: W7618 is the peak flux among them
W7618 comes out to 23.4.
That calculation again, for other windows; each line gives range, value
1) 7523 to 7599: 23.9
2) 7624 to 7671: 23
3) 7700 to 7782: 22.6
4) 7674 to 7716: 22.3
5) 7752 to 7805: 22.4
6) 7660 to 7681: 22.2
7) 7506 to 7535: 23.6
